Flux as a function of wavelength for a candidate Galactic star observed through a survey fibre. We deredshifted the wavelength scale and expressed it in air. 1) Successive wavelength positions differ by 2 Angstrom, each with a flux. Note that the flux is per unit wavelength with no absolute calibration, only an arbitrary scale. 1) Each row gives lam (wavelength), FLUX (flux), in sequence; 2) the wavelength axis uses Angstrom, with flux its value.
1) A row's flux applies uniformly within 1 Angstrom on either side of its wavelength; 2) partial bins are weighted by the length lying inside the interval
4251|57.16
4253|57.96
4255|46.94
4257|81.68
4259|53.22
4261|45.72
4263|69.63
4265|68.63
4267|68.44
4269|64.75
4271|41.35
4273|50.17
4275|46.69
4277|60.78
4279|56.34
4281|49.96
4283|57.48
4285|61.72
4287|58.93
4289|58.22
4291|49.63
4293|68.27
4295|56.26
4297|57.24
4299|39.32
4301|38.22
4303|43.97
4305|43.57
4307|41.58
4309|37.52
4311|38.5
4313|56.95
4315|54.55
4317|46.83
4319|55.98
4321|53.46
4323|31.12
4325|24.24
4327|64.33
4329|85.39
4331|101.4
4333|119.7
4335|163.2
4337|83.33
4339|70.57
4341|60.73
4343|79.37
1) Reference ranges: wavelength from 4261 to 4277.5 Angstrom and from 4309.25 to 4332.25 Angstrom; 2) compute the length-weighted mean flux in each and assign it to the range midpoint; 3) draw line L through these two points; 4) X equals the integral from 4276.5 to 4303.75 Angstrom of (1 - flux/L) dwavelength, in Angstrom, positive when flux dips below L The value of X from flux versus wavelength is 1.5 Angstrom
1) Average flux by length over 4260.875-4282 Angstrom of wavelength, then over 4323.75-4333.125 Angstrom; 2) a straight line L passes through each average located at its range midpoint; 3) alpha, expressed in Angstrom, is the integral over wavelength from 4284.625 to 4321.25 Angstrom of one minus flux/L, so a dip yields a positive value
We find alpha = 8.7 Angstrom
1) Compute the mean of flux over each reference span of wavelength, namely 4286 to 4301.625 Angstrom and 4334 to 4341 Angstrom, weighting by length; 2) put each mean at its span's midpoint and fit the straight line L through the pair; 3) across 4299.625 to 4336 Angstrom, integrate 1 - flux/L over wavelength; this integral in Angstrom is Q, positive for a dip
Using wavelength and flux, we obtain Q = 9.1 Angstrom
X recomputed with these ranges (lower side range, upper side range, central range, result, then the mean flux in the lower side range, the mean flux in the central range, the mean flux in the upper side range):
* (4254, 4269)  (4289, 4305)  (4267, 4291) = 0.4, 62.2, 55.5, 50.5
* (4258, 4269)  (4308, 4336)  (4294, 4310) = 5.0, 61.5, 44.7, 66.7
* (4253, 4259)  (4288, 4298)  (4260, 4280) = 1.0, 61.4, 57.2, 57.9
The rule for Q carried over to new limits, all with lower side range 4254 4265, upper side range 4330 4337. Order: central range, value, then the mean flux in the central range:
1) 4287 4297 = 3.34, 58.1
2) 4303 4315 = 6.73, 44.6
